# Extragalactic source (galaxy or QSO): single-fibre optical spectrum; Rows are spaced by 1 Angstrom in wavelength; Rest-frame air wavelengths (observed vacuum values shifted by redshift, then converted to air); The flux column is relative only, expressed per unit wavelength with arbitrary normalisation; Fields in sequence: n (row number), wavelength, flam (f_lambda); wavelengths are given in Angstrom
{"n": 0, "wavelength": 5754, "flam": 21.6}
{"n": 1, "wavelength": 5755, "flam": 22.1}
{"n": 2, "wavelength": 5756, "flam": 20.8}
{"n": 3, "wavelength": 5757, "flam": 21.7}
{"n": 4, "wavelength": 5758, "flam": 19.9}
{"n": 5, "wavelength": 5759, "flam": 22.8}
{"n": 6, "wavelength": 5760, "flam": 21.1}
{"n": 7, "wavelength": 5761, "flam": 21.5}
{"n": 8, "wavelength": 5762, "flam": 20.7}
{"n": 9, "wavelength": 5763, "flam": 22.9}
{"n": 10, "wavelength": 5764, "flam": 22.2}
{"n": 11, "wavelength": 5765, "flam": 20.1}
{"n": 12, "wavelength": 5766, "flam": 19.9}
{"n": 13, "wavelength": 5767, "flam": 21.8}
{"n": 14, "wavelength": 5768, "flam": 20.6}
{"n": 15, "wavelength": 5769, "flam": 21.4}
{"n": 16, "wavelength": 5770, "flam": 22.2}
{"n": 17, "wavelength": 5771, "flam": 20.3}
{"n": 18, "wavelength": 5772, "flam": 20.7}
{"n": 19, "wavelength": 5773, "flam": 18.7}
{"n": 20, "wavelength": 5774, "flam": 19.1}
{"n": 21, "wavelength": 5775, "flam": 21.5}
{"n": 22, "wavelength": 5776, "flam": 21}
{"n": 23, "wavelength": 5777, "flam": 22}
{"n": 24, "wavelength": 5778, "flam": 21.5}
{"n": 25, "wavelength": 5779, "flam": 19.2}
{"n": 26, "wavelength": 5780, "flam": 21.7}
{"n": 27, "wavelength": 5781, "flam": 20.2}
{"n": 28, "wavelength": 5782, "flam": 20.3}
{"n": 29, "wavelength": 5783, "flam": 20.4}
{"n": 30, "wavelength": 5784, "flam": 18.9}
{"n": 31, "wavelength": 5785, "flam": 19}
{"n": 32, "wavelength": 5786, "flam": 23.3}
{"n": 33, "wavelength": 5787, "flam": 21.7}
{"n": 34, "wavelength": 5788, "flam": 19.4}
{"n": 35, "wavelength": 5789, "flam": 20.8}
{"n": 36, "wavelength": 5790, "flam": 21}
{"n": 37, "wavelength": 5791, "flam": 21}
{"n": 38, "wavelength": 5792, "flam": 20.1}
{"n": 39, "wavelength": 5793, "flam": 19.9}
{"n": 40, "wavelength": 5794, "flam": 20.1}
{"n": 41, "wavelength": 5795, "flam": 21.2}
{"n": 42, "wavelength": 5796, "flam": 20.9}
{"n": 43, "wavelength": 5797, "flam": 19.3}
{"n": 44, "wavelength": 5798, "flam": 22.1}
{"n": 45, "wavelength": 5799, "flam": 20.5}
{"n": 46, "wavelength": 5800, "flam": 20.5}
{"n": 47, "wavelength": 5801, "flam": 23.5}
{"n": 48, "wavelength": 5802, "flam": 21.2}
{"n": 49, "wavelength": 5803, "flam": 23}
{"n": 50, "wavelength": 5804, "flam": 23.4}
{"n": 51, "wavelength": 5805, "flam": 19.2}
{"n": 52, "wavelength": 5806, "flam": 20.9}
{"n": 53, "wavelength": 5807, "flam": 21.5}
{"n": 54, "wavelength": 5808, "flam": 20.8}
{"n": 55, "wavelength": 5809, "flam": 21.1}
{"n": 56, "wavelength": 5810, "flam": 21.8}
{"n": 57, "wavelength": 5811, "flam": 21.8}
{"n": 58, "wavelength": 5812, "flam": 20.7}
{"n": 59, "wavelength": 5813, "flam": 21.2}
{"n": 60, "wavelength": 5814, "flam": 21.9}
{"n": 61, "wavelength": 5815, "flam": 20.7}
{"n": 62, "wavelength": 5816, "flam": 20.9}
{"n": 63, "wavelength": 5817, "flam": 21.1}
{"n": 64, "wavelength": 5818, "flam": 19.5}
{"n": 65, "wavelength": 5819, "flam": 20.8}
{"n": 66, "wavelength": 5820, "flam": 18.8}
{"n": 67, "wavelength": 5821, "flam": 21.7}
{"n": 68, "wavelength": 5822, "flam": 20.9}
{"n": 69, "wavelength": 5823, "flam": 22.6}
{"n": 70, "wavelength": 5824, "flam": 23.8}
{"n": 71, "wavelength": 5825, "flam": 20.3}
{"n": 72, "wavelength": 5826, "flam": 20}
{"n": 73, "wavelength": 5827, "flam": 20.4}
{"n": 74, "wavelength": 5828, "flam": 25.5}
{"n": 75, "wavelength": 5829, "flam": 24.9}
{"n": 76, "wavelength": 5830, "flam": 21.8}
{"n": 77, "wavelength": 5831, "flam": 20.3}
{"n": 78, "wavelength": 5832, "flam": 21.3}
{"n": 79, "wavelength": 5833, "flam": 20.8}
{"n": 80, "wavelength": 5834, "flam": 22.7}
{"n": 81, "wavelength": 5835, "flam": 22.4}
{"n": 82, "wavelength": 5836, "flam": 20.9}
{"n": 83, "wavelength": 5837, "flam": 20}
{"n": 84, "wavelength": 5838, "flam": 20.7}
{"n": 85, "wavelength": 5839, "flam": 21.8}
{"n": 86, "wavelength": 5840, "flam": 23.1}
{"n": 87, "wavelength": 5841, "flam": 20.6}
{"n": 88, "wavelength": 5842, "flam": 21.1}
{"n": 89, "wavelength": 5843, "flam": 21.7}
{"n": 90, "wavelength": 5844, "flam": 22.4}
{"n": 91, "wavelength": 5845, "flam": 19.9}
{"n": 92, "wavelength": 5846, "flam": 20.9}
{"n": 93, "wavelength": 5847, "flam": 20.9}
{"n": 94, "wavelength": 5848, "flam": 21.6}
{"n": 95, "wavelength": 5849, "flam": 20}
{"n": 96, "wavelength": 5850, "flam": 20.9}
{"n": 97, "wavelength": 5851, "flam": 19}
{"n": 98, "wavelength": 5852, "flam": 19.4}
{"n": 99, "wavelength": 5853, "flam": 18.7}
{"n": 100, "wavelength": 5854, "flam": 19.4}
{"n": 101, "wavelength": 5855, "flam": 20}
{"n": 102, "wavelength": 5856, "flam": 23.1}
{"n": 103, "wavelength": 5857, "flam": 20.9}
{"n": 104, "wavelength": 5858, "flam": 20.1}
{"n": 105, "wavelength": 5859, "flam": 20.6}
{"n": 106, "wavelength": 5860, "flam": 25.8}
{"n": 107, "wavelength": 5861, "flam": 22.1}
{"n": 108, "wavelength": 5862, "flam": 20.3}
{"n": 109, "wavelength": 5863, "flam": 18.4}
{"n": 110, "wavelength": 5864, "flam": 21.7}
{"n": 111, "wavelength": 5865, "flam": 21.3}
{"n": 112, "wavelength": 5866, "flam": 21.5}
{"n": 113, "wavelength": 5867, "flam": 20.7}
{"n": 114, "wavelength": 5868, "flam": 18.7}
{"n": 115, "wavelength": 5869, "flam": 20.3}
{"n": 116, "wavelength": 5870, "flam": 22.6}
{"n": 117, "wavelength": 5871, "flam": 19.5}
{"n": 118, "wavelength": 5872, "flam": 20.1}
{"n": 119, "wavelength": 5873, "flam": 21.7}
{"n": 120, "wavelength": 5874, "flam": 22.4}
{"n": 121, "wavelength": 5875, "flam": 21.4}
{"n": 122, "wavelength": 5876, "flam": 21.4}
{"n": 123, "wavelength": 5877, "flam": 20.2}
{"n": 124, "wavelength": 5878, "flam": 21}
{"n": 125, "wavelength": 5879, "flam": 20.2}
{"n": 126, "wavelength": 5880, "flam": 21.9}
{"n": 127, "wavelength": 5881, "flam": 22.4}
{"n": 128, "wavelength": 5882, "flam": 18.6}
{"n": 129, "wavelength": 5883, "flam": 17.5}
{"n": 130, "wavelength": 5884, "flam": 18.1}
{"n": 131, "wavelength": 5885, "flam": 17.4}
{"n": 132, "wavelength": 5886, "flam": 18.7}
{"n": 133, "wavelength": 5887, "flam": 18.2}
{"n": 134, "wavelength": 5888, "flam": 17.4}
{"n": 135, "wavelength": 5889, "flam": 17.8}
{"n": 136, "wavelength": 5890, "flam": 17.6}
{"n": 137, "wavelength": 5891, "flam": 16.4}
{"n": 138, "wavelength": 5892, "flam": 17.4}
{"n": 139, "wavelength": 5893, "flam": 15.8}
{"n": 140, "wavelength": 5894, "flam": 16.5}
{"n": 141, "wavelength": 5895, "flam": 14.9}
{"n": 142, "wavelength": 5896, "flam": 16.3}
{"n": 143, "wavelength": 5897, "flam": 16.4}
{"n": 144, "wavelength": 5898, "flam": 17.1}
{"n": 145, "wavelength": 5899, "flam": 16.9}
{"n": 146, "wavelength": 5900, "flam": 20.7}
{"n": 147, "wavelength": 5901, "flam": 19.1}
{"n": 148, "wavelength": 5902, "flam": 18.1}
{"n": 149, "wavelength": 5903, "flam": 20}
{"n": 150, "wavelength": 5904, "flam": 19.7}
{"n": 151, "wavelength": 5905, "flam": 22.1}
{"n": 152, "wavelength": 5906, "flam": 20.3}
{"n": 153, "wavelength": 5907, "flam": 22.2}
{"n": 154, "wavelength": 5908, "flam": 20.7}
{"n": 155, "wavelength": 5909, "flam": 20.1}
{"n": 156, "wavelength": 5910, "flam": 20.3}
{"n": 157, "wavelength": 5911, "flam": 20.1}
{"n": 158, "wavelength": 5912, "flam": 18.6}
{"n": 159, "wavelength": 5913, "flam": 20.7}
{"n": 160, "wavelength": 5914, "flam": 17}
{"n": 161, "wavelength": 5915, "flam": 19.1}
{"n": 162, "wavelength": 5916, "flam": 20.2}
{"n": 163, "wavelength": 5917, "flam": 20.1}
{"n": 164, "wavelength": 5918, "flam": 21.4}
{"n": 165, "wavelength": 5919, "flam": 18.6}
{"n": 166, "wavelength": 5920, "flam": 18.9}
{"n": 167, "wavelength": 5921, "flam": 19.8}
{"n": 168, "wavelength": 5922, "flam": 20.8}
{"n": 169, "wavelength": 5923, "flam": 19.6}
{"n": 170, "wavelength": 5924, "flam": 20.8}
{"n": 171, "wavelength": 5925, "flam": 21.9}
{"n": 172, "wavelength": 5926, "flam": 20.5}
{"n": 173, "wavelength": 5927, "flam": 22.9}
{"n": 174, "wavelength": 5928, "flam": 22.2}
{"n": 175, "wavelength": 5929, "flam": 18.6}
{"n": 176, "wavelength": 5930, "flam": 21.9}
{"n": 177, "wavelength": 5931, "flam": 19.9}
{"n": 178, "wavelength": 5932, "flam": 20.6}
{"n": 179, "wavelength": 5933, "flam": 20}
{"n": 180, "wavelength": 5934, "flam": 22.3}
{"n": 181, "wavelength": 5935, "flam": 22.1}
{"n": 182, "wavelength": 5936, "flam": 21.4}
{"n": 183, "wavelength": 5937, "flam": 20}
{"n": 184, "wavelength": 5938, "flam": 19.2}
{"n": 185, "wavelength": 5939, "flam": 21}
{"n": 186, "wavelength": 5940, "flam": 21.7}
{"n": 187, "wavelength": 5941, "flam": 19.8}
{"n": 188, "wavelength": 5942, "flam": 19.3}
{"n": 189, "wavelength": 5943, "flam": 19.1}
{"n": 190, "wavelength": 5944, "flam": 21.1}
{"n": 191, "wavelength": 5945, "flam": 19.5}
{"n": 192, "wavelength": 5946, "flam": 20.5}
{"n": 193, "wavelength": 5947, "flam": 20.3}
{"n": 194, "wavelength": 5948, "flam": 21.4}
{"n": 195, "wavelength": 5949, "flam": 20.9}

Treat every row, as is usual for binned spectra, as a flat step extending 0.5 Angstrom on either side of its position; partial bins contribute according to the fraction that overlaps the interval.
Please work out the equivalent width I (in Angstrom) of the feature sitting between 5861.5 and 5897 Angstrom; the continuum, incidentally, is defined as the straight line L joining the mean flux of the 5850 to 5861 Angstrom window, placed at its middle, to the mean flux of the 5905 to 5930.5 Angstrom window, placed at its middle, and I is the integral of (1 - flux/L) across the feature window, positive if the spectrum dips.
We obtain 2.3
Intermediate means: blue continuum 20.8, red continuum 20.3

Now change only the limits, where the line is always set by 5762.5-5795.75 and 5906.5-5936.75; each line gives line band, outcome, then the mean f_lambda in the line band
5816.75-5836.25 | -0.9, 21.5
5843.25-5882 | -0.6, 20.9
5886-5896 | 1.7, 16.9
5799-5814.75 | -0.6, 21.5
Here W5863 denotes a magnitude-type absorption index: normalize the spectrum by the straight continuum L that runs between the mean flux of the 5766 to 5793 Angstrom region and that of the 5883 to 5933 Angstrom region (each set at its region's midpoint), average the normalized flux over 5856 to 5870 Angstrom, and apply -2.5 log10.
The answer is -0.07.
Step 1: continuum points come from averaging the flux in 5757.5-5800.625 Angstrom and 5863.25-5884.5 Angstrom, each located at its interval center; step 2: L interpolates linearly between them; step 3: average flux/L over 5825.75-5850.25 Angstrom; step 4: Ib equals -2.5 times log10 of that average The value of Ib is -0.04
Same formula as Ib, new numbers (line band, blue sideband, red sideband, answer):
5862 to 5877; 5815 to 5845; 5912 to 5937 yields 0.011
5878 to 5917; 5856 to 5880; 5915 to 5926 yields 0.097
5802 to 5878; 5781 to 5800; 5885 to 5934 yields -0.060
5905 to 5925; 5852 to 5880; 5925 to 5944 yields 0.038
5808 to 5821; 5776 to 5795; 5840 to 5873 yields -0.010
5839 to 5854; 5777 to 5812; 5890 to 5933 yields -0.025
